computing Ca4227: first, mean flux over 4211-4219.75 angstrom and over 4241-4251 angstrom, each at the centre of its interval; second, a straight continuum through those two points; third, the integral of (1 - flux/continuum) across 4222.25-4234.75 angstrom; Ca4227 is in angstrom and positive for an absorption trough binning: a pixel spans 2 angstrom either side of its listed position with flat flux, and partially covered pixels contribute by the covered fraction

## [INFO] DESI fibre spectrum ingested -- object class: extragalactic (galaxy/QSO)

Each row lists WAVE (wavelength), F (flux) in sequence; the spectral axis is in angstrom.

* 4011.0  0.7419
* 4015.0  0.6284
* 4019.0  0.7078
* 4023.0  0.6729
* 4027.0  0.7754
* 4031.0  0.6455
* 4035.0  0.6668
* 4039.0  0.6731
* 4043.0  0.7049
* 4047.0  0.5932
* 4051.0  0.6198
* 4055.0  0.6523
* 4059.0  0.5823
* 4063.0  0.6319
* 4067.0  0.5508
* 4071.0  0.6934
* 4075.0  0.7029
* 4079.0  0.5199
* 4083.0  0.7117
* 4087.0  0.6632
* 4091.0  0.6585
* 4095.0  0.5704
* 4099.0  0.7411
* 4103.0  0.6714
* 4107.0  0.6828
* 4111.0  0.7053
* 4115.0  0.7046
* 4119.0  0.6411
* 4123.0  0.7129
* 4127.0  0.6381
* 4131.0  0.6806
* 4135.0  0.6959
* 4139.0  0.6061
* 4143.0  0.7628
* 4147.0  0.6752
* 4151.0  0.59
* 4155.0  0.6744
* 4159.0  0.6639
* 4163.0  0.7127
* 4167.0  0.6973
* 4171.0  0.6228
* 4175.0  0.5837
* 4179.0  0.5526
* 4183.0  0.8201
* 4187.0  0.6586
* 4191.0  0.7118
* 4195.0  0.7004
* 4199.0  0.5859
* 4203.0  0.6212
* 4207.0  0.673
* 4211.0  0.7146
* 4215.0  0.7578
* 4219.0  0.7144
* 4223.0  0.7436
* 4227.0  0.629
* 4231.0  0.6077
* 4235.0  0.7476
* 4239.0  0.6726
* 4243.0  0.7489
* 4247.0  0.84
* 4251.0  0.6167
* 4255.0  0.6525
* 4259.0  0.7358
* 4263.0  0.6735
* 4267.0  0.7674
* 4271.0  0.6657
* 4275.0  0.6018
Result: 1.4 angstrom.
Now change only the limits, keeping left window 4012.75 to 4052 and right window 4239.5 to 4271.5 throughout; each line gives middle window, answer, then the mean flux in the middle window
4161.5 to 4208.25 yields 2.6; 0.661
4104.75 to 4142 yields 0.6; 0.677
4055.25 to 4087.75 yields 2.2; 0.632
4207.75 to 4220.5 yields -0.3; 0.724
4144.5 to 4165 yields 0.8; 0.666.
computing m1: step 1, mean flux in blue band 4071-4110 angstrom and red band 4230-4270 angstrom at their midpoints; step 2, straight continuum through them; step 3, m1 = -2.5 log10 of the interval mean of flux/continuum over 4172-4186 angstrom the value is 0.06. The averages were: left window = 0.661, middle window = 0.65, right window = 0.708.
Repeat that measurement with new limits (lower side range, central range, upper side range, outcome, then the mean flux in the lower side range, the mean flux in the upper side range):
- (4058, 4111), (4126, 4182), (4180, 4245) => 0.02 mag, 0.648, 0.692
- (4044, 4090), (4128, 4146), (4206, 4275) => -0.04 mag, 0.631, 0.701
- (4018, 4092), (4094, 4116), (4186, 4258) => -0.03 mag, 0.653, 0.69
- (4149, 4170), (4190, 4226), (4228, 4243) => -0.02 mag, 0.666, 0.683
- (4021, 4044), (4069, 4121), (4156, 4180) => 0.00 mag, 0.689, 0.644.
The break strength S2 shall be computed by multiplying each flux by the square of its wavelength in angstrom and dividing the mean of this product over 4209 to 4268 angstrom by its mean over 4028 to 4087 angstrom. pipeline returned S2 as 1.2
